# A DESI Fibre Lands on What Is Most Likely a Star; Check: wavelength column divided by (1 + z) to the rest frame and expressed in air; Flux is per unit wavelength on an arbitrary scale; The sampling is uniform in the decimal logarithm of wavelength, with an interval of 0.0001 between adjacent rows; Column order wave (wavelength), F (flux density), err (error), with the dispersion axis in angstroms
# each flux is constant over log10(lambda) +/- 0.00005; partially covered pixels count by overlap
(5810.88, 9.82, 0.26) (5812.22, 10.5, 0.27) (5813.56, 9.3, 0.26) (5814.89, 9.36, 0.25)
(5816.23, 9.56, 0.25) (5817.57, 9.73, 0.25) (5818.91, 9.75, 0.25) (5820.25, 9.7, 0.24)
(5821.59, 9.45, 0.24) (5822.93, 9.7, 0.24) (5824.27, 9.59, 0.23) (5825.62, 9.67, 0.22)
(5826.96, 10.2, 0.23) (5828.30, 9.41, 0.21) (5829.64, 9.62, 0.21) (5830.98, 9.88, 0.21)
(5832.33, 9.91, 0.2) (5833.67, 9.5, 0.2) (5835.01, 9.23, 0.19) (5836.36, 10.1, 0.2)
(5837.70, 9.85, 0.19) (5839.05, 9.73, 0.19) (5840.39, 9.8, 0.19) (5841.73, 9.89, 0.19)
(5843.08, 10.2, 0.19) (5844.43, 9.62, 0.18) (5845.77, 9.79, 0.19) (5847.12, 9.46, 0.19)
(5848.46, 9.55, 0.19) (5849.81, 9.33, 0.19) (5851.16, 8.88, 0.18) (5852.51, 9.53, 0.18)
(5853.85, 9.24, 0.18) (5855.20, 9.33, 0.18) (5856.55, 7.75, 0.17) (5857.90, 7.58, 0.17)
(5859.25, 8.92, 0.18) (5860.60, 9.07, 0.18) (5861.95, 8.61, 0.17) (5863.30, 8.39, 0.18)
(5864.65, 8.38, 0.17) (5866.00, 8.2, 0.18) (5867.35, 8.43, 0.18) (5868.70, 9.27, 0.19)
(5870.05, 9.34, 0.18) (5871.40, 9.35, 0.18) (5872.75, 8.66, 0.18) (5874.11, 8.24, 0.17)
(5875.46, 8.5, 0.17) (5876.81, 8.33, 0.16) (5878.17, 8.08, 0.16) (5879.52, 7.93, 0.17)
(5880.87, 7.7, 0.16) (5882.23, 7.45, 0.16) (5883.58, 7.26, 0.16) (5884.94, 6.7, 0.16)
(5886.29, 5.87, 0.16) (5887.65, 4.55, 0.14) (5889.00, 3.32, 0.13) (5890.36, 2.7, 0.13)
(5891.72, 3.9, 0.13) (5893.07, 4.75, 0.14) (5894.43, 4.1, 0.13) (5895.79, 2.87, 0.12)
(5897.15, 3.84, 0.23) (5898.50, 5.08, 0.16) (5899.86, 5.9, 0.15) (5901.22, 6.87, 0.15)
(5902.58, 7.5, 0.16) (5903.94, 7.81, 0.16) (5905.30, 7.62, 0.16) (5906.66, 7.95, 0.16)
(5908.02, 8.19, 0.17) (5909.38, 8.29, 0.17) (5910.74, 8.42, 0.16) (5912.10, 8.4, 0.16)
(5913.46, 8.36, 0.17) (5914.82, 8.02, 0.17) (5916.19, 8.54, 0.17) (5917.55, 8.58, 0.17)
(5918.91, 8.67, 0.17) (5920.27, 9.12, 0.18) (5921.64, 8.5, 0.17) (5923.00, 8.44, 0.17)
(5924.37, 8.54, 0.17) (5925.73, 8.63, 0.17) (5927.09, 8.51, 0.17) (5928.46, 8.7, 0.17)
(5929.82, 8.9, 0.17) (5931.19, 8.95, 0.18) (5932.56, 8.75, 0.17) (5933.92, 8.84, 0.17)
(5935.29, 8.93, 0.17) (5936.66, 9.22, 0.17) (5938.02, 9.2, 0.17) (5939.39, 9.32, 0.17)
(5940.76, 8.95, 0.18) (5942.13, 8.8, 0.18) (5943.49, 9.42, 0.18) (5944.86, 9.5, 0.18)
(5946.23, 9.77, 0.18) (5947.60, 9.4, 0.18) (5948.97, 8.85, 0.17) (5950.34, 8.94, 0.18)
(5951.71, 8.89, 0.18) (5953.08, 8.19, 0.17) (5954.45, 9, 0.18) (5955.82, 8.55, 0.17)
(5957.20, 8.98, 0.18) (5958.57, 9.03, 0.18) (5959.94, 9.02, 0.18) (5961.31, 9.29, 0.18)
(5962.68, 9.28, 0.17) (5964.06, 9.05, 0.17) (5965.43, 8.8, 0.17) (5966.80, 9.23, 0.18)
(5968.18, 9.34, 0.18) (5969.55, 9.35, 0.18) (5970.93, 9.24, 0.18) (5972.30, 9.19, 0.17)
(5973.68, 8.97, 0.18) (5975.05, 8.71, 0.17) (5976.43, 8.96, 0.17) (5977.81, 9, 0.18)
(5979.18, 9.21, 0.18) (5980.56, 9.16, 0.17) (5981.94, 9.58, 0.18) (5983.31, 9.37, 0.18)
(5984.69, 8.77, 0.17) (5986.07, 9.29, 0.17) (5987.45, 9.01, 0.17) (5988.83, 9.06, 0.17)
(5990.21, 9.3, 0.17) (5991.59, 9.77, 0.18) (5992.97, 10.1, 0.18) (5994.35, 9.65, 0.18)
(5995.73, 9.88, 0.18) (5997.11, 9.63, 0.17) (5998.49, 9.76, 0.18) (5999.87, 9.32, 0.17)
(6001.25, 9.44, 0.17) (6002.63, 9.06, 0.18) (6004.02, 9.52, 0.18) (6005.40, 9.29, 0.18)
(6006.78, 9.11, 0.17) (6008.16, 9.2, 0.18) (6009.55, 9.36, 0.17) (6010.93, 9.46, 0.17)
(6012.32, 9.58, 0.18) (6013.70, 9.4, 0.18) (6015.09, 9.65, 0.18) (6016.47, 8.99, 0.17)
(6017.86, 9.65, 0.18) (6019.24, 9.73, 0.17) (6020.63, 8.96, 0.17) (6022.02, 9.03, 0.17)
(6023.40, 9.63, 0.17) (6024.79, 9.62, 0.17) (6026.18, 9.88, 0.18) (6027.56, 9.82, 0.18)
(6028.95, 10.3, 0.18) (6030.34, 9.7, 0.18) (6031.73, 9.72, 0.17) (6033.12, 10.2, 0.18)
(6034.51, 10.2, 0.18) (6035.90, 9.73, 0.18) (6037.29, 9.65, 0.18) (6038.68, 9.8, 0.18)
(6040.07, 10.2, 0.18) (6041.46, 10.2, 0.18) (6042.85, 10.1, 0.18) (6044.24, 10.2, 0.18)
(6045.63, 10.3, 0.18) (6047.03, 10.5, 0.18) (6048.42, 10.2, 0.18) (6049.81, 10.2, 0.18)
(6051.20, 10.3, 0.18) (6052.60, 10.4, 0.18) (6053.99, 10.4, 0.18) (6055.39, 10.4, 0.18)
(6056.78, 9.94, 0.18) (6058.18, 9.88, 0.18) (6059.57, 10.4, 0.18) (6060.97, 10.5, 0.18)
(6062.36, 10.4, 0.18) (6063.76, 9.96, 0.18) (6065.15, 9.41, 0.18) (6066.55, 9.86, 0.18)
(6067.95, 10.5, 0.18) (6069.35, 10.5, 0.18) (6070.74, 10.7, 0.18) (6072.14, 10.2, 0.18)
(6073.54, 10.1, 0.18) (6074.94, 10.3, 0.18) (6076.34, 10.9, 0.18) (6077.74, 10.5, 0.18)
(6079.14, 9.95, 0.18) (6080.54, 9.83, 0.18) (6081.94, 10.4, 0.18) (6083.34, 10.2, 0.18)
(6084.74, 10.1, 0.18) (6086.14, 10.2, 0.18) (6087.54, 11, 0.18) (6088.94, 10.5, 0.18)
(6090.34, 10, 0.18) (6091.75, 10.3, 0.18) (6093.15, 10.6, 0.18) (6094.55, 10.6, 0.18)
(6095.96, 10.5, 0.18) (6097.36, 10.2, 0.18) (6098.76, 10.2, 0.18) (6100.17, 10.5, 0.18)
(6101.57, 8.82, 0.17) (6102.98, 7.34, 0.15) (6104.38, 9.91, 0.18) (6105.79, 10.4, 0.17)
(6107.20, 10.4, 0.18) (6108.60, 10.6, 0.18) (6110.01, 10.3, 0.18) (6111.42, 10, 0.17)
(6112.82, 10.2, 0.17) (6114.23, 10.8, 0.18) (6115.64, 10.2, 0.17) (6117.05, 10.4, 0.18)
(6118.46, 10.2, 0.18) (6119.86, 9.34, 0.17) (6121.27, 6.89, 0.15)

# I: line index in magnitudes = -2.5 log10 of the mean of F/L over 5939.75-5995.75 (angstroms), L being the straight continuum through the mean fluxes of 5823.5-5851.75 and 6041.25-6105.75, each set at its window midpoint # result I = 0.09 mag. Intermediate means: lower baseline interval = 9.68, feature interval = 9.16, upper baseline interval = 10.2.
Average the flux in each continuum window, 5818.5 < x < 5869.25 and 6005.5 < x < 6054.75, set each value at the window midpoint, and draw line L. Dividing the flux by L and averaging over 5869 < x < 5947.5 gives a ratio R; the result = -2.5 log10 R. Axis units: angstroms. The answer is 0.23 mag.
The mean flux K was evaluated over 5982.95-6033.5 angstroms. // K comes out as 9.49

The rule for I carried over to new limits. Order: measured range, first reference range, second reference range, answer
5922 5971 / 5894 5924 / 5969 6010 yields -0.092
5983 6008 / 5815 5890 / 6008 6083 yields 0.031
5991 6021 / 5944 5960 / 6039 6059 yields 0.023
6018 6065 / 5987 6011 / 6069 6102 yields -0.015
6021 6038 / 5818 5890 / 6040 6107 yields 0.014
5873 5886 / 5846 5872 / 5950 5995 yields 0.152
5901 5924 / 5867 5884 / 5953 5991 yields 0.054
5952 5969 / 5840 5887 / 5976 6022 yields 0.021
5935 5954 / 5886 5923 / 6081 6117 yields -0.232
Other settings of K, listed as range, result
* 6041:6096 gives 10.3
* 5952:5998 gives 9.18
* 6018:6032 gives 9.64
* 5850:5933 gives 7.65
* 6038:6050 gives 10.2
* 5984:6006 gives 9.43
